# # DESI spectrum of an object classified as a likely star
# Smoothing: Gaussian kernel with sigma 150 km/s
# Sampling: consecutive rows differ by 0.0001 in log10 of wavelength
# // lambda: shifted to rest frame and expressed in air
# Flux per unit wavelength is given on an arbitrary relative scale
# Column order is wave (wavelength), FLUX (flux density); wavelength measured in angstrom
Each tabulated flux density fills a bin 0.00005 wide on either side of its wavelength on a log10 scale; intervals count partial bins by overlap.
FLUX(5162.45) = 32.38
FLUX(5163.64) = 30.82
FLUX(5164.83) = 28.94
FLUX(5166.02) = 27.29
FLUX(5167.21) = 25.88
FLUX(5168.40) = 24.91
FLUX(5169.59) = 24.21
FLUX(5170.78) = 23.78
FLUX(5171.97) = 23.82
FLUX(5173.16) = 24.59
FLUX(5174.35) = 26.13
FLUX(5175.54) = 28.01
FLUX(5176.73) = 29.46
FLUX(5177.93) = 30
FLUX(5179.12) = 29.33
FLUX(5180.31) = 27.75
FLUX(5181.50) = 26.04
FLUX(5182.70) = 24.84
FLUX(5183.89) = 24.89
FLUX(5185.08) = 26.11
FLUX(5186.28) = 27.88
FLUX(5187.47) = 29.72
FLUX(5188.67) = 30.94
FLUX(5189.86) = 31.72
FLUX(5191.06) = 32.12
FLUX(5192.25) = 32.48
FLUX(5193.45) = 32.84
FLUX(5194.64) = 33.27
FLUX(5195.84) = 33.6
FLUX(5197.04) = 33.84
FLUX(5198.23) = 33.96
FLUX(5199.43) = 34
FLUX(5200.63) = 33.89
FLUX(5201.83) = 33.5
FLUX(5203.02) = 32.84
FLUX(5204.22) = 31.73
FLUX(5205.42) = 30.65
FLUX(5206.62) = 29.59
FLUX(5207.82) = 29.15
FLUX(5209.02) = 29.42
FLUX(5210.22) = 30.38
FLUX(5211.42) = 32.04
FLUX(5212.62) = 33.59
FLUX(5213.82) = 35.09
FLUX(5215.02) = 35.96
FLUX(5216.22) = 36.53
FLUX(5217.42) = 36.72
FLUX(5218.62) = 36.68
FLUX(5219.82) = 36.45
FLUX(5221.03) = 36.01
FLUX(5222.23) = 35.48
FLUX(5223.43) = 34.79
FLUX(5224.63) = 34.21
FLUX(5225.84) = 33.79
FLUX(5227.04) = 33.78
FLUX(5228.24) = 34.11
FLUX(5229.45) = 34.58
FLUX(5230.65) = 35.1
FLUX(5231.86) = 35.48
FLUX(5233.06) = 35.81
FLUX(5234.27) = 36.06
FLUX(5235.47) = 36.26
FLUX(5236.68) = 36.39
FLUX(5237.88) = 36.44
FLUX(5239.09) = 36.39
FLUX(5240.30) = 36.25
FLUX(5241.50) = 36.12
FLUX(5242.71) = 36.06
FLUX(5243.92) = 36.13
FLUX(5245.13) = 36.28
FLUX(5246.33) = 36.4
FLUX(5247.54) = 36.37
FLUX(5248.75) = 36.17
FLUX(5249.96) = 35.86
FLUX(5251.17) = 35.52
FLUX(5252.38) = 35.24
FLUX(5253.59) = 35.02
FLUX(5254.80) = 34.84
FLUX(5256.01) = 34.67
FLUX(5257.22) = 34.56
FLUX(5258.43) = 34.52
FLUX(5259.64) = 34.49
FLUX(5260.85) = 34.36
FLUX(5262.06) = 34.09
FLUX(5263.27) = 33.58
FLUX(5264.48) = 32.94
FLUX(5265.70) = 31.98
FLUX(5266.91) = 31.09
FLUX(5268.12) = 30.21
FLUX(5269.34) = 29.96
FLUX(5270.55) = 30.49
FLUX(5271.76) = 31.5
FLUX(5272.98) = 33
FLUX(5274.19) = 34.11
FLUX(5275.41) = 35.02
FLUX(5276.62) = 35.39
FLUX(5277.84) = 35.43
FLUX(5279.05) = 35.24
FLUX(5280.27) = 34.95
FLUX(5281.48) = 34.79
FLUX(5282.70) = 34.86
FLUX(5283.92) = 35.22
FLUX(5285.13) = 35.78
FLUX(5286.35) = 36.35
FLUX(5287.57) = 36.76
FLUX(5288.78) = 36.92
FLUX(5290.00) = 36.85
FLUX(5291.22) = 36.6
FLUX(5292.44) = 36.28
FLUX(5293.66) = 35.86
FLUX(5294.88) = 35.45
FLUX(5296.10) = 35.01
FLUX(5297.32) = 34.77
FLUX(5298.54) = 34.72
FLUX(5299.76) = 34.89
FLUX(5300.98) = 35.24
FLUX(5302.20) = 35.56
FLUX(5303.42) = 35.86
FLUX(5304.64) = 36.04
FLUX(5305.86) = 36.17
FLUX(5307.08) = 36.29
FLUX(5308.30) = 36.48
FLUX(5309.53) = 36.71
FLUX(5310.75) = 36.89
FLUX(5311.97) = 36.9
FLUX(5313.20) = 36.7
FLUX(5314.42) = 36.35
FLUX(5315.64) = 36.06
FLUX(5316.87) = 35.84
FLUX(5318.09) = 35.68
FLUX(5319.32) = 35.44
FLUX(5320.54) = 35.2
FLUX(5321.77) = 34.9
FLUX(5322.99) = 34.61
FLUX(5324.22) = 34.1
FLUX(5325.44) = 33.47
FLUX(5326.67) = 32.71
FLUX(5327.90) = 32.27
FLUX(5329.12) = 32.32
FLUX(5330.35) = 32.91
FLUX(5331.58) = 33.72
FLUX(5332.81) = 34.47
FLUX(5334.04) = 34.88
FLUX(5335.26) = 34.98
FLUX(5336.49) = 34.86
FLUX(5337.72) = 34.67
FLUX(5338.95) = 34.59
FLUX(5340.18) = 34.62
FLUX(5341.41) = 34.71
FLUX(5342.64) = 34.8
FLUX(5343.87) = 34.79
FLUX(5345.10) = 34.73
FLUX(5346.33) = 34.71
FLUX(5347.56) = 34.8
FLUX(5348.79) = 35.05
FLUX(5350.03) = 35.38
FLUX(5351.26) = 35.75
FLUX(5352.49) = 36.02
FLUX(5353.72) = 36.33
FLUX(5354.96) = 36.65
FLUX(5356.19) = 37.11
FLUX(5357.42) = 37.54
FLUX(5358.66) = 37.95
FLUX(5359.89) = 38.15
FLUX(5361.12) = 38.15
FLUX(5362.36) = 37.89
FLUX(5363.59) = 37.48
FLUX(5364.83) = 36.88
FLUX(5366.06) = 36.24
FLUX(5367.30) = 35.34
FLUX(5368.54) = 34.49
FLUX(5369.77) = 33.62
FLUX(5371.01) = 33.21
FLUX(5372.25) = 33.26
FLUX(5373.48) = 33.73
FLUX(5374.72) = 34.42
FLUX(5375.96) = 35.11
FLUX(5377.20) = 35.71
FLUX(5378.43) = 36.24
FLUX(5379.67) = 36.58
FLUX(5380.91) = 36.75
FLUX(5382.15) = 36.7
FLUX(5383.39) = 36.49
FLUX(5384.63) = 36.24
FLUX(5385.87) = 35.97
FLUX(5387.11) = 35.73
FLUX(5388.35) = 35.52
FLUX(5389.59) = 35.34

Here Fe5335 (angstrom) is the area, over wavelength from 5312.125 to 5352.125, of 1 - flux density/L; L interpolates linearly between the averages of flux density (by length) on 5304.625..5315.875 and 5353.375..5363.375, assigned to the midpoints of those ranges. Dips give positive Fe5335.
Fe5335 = 2.4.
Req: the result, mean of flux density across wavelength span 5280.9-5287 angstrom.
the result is 35.4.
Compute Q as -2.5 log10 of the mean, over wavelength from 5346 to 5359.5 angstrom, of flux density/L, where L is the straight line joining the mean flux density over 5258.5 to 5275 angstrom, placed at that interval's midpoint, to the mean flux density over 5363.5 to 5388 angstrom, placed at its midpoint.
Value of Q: -0.04 mag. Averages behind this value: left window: 32.5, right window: 35.5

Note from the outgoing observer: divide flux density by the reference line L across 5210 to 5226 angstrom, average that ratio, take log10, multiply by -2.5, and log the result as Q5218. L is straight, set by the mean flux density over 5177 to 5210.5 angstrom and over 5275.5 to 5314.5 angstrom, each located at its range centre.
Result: -0.10 mag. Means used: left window 30.6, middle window 35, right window 35.8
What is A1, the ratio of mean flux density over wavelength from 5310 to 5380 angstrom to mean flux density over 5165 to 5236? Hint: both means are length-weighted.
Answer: 1.12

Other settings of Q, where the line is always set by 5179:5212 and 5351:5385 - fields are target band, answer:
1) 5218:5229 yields -0.11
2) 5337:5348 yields 0.02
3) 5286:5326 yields -0.05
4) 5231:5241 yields -0.13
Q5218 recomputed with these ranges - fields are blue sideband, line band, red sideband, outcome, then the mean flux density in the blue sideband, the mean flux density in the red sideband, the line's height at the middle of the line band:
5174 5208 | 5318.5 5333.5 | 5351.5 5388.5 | 0.03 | 30.4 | 36.1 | 34.7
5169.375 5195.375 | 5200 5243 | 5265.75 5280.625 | -0.14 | 28.3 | 33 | 30.3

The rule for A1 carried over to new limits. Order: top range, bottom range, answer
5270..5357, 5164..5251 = 1.09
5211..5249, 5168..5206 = 1.21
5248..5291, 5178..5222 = 1.08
